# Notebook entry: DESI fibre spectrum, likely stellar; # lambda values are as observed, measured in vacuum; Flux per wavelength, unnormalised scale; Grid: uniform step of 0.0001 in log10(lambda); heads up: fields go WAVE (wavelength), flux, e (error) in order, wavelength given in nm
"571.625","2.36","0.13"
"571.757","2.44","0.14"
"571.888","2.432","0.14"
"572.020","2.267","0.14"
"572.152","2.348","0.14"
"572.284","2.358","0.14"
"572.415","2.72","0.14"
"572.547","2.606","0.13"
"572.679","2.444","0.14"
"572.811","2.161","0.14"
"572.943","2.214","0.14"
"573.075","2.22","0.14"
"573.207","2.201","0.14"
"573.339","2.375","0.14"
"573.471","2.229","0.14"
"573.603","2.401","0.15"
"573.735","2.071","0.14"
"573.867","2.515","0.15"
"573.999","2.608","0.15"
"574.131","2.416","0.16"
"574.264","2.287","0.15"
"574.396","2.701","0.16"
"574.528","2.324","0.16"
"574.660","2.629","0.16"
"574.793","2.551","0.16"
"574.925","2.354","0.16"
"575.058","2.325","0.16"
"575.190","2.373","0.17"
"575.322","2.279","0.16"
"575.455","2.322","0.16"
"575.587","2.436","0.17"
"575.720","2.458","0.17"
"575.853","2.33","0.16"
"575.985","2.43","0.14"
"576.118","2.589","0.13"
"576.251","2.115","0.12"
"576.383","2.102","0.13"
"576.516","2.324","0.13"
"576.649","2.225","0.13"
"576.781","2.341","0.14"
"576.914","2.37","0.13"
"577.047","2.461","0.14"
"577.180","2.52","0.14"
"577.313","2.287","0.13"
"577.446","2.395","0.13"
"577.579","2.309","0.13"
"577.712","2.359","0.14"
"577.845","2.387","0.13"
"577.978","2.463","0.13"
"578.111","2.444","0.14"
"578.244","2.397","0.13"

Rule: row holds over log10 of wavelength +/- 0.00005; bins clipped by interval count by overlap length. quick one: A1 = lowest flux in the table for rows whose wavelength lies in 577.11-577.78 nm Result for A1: 2.287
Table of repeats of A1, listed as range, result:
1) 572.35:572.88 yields 2.161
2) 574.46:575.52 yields 2.279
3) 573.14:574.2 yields 2.071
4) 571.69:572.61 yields 2.267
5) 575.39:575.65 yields 2.322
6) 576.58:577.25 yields 2.225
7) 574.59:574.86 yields 2.551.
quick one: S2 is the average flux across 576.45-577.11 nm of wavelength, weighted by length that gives 2.34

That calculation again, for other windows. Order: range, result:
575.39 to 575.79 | 2.4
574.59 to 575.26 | 2.45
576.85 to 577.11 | 2.41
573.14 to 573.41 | 2.29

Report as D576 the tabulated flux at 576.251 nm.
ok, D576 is 2.115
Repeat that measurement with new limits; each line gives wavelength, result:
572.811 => 2.161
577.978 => 2.463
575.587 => 2.436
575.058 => 2.325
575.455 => 2.322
